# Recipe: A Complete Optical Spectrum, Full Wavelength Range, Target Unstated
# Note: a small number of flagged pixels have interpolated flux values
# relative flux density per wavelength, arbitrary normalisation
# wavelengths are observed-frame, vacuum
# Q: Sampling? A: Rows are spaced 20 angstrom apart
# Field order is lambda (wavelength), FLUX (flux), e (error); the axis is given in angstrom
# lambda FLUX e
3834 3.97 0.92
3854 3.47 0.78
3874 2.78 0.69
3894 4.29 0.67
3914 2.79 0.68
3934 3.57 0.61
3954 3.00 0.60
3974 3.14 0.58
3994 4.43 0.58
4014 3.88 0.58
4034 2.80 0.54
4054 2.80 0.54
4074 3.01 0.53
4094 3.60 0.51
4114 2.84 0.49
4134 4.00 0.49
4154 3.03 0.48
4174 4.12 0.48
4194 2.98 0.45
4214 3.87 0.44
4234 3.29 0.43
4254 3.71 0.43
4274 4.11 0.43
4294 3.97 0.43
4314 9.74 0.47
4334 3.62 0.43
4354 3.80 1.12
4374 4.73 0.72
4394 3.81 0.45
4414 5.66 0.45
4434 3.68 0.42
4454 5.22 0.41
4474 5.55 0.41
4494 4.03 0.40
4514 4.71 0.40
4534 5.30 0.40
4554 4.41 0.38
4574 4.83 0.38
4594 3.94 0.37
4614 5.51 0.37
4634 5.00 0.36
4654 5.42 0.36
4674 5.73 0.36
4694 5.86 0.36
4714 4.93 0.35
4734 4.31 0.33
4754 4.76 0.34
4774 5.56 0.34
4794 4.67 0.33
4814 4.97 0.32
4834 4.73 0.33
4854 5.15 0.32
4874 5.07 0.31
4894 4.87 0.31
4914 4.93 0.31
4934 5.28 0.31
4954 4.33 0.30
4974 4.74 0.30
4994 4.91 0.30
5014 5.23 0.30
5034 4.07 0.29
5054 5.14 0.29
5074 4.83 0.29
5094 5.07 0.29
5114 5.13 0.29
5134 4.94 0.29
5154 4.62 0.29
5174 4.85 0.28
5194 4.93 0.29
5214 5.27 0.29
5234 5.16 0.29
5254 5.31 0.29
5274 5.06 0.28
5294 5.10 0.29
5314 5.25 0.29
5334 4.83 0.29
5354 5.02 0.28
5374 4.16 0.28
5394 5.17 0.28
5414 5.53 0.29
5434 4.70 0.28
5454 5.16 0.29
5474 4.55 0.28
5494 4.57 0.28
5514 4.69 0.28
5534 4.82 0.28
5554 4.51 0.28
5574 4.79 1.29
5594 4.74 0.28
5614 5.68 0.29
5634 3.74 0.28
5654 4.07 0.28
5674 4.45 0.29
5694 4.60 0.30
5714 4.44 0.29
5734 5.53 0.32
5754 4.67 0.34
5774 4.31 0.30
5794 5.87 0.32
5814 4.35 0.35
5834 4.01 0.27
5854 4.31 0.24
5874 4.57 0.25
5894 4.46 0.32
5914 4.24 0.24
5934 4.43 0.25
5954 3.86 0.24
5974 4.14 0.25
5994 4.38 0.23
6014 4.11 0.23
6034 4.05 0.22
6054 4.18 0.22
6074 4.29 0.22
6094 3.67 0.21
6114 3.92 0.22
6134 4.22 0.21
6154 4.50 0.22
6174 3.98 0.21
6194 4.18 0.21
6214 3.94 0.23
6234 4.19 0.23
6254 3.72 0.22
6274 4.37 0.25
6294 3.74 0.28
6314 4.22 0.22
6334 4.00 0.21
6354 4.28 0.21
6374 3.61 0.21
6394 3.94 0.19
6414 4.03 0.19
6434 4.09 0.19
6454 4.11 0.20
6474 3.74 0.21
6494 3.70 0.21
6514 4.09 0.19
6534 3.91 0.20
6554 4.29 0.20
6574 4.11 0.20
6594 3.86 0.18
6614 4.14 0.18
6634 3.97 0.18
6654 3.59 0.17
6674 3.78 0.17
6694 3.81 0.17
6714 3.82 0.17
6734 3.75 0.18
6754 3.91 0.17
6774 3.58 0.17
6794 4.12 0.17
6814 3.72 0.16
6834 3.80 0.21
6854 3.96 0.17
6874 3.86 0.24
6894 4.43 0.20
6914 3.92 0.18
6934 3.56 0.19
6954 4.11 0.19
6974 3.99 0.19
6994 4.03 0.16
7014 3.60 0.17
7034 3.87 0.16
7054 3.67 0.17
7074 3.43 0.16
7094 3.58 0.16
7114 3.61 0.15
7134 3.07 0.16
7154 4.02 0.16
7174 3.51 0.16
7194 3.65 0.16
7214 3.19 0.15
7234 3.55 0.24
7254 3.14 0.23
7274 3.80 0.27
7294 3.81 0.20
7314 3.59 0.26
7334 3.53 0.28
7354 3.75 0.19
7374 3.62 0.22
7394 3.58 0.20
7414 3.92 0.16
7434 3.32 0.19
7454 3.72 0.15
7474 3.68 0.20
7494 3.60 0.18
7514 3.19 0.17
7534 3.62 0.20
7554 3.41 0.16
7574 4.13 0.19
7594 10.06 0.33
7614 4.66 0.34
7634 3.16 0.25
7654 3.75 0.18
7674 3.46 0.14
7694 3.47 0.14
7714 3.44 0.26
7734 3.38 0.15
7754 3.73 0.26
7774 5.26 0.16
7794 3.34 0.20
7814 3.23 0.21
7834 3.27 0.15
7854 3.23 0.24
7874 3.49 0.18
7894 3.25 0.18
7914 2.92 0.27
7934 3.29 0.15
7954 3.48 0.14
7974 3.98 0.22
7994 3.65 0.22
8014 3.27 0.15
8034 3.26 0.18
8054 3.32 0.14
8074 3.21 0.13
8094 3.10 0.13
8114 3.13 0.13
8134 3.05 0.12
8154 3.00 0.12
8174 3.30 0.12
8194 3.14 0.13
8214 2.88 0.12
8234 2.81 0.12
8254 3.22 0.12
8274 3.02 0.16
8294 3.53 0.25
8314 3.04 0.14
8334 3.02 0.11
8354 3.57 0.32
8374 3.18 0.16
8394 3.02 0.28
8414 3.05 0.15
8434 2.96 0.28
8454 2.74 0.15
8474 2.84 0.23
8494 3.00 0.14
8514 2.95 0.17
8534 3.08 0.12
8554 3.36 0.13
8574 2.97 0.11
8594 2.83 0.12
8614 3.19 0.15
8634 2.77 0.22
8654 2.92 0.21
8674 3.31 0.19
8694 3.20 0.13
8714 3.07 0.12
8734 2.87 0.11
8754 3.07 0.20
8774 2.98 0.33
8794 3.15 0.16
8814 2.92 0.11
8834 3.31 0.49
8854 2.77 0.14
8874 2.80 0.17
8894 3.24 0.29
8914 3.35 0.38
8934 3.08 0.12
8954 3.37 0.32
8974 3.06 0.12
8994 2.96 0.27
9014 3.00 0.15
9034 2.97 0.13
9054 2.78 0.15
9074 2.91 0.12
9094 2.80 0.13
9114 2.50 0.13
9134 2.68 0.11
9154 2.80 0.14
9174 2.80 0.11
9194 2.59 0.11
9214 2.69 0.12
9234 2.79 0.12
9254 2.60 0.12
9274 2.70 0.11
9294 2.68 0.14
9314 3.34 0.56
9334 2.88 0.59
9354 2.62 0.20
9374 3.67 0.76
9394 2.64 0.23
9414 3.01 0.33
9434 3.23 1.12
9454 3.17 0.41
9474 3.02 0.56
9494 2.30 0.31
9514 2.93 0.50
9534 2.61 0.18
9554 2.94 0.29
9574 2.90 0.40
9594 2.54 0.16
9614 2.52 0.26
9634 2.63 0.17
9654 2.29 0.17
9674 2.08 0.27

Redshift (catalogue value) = 0.16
